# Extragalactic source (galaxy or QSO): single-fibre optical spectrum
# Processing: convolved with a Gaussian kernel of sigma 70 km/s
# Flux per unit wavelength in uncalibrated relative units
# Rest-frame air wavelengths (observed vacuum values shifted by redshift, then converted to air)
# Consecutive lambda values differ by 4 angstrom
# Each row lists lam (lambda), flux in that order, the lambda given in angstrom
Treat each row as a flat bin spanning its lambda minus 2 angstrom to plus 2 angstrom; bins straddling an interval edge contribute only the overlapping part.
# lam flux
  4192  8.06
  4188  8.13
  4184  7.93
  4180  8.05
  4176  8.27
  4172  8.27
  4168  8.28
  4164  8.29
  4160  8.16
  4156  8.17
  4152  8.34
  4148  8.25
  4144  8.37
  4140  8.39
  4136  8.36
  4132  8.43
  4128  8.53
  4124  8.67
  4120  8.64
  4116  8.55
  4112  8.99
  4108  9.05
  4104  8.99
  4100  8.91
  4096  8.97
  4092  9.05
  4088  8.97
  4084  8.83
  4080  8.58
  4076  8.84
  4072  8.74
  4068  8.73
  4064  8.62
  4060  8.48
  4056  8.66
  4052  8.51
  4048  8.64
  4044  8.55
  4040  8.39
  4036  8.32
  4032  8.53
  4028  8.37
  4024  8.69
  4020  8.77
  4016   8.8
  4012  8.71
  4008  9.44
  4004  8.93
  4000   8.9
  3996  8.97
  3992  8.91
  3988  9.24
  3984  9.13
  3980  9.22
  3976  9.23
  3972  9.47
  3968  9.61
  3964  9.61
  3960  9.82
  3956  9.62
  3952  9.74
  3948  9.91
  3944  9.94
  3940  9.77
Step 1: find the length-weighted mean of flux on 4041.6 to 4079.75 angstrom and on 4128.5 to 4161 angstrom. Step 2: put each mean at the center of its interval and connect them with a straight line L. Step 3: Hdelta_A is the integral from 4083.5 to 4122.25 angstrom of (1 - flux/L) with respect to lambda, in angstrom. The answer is -1.9 angstrom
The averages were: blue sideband 8.64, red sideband 8.32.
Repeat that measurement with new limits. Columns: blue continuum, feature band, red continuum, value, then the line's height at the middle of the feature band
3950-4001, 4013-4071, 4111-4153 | 2.6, 8.99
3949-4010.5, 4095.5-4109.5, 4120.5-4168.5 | -0.6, 8.61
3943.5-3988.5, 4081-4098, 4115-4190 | -0.4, 8.73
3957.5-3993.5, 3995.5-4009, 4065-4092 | 0.3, 9.22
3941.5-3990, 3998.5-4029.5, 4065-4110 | 1.5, 9.28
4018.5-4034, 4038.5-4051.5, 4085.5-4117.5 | 0.2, 8.67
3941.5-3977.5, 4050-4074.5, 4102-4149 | 1.0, 9.01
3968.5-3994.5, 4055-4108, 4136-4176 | -0.8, 8.68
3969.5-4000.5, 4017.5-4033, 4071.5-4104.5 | 0.8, 9.04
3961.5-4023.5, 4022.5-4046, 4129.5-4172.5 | 1.2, 8.91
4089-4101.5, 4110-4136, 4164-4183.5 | 0.3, 8.7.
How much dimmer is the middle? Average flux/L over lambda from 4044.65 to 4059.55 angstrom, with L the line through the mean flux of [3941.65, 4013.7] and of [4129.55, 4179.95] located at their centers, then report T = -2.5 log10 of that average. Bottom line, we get 0.040 mag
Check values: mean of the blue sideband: 9.36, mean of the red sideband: 8.29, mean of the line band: 8.59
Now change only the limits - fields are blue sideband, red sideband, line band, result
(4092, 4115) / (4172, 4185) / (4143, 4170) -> 0.01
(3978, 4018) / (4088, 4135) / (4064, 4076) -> 0.02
